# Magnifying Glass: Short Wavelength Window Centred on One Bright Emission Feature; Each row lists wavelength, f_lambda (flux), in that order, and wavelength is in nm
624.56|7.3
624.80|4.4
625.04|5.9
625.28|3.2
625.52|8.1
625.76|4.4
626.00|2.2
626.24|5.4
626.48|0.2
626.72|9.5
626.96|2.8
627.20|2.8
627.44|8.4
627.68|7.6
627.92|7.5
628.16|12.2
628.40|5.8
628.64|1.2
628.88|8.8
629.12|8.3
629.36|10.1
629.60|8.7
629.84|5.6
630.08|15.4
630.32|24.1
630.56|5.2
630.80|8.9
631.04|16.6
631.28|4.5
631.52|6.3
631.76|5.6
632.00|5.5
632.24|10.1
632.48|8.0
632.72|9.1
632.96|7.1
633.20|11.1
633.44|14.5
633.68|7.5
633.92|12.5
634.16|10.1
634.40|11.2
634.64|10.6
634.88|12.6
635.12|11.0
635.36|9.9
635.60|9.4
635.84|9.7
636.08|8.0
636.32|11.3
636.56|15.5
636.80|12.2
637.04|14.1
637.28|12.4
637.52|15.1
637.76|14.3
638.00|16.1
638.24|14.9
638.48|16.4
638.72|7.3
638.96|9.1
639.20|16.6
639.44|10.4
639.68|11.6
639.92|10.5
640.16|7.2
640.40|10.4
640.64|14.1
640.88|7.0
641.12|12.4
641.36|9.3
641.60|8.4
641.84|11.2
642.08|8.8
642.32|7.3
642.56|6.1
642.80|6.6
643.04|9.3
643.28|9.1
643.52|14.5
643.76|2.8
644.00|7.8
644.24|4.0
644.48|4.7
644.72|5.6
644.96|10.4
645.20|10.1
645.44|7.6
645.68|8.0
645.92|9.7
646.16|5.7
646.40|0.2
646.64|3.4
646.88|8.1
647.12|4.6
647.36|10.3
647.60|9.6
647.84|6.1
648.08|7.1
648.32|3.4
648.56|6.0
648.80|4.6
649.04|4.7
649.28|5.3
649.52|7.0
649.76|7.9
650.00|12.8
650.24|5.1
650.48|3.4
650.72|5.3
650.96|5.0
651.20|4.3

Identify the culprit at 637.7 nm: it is Mg II 2798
